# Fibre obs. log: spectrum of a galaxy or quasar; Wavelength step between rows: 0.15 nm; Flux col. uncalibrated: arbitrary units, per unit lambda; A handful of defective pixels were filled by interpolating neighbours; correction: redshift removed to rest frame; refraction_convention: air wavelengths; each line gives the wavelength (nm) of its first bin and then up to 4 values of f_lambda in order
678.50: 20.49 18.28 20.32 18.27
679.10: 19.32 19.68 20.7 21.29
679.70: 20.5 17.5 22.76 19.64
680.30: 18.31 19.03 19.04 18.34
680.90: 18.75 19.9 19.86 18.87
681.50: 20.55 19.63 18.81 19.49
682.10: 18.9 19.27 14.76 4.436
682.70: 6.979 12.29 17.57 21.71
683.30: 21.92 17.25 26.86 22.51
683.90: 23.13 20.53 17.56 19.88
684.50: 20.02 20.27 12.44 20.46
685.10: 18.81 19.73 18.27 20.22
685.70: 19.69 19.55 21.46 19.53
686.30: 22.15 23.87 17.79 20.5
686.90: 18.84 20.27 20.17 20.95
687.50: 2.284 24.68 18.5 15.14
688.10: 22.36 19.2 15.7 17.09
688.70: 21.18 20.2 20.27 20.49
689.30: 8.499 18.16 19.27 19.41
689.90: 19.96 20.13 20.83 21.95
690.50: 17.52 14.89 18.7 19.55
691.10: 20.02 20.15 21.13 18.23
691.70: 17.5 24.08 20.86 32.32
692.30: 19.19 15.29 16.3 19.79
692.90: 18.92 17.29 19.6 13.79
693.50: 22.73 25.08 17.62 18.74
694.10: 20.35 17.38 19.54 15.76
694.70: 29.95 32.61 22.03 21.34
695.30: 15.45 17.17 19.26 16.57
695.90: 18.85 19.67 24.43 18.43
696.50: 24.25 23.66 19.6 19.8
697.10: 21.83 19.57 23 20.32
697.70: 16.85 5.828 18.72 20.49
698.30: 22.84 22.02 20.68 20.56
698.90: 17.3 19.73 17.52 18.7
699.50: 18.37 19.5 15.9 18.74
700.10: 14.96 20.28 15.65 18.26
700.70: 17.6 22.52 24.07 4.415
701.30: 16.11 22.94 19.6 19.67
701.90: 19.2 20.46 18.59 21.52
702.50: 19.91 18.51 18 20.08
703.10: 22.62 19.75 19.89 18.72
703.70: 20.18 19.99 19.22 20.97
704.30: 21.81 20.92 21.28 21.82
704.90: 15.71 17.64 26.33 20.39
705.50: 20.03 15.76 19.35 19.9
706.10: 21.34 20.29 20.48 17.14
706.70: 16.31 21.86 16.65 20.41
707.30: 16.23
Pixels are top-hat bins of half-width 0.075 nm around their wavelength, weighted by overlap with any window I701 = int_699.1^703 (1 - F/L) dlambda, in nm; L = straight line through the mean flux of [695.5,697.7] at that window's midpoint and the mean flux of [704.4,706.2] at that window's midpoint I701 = 0.34 nm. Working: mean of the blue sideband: 20.5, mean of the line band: 18.5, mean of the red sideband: 20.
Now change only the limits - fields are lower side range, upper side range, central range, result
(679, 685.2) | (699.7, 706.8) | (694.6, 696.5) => -0.23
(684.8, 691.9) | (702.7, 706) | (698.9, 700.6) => 0.15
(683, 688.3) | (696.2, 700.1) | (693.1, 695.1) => -0.17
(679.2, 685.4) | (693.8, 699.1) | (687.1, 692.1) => 0.16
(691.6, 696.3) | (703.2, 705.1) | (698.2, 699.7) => 0.03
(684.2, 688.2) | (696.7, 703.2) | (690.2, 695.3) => -0.33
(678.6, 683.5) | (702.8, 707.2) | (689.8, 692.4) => -0.19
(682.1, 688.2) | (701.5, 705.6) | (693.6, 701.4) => 0.07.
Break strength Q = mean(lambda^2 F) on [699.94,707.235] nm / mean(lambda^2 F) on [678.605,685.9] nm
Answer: 1.09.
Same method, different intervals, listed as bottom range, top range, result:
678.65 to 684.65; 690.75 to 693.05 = 1.09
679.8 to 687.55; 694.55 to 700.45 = 1.10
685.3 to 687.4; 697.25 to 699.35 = 0.97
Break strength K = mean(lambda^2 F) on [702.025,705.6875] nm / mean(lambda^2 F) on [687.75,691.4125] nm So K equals 1.11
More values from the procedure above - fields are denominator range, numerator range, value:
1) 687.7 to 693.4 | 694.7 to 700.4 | 1.05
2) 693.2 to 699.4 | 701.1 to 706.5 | 1.00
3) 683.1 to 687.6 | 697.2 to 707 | 1.03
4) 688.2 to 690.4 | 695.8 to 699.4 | 1.08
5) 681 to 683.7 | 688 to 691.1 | 1.08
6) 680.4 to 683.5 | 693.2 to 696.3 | 1.21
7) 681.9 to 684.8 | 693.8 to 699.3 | 1.15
